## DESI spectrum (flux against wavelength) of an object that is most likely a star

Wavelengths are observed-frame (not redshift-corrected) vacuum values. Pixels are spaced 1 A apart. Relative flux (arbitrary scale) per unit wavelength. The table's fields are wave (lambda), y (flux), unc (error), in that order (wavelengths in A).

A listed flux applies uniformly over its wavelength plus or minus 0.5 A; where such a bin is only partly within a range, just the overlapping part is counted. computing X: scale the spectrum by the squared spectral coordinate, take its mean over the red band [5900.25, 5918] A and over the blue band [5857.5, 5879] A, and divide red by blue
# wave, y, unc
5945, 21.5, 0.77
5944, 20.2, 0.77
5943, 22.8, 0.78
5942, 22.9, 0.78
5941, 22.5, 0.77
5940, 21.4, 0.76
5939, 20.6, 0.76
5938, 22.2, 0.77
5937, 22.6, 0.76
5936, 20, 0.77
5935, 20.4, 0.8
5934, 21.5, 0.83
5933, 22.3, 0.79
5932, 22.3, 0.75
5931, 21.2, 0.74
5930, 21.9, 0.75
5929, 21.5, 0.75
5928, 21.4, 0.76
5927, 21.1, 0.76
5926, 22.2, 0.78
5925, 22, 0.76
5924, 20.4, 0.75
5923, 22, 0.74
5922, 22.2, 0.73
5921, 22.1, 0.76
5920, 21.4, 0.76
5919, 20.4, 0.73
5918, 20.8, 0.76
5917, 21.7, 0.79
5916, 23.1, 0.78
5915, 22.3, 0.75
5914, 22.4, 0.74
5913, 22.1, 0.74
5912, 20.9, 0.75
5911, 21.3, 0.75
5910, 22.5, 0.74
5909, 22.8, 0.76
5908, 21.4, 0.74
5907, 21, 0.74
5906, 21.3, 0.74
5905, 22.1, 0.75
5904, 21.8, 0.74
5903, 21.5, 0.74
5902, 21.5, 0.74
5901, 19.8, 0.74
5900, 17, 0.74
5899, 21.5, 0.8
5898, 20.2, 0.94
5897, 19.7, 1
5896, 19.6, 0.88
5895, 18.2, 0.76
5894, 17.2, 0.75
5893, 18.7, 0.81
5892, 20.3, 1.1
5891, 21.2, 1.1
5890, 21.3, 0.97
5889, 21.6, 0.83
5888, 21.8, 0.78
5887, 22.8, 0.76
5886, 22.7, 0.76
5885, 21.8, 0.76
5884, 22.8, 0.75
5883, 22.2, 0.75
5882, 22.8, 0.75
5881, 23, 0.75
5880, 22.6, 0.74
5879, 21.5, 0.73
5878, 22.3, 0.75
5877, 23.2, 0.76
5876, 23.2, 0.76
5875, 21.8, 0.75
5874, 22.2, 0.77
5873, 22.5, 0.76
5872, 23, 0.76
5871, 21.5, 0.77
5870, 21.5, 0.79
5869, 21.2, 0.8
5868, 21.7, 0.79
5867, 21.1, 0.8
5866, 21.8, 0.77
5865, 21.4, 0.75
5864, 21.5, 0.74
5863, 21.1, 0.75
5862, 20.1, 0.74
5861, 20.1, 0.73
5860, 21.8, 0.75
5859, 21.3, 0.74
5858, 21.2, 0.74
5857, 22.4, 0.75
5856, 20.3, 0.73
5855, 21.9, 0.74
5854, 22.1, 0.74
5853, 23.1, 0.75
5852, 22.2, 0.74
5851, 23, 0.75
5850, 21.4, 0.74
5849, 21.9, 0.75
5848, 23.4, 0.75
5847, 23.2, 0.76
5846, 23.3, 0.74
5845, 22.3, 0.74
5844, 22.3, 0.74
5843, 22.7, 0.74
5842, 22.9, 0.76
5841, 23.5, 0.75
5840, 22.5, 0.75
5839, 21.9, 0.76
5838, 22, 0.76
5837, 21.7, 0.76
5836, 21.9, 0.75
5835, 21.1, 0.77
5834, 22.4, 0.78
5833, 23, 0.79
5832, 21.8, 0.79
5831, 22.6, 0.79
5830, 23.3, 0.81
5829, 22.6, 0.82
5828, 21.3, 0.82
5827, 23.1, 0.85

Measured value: 1.01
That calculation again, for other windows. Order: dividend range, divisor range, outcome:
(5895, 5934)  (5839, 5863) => 0.99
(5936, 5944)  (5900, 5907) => 1.06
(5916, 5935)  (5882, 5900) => 1.05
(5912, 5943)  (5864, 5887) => 1.00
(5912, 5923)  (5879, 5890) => 0.99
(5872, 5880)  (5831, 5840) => 1.03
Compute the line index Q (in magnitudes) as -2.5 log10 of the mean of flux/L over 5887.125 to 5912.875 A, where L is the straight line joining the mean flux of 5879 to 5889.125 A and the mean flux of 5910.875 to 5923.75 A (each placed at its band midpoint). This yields 0.07 mag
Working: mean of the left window 22.4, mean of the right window 21.7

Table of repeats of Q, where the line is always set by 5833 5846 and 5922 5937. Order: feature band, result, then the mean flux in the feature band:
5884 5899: 0.06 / 20.6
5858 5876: 0.03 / 21.5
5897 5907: 0.05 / 20.7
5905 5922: 0.00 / 21.7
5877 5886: -0.02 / 22.4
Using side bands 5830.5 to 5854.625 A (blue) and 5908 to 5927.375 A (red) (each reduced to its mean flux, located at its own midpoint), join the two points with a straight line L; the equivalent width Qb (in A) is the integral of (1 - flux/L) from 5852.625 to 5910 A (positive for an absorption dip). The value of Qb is 1.8 A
